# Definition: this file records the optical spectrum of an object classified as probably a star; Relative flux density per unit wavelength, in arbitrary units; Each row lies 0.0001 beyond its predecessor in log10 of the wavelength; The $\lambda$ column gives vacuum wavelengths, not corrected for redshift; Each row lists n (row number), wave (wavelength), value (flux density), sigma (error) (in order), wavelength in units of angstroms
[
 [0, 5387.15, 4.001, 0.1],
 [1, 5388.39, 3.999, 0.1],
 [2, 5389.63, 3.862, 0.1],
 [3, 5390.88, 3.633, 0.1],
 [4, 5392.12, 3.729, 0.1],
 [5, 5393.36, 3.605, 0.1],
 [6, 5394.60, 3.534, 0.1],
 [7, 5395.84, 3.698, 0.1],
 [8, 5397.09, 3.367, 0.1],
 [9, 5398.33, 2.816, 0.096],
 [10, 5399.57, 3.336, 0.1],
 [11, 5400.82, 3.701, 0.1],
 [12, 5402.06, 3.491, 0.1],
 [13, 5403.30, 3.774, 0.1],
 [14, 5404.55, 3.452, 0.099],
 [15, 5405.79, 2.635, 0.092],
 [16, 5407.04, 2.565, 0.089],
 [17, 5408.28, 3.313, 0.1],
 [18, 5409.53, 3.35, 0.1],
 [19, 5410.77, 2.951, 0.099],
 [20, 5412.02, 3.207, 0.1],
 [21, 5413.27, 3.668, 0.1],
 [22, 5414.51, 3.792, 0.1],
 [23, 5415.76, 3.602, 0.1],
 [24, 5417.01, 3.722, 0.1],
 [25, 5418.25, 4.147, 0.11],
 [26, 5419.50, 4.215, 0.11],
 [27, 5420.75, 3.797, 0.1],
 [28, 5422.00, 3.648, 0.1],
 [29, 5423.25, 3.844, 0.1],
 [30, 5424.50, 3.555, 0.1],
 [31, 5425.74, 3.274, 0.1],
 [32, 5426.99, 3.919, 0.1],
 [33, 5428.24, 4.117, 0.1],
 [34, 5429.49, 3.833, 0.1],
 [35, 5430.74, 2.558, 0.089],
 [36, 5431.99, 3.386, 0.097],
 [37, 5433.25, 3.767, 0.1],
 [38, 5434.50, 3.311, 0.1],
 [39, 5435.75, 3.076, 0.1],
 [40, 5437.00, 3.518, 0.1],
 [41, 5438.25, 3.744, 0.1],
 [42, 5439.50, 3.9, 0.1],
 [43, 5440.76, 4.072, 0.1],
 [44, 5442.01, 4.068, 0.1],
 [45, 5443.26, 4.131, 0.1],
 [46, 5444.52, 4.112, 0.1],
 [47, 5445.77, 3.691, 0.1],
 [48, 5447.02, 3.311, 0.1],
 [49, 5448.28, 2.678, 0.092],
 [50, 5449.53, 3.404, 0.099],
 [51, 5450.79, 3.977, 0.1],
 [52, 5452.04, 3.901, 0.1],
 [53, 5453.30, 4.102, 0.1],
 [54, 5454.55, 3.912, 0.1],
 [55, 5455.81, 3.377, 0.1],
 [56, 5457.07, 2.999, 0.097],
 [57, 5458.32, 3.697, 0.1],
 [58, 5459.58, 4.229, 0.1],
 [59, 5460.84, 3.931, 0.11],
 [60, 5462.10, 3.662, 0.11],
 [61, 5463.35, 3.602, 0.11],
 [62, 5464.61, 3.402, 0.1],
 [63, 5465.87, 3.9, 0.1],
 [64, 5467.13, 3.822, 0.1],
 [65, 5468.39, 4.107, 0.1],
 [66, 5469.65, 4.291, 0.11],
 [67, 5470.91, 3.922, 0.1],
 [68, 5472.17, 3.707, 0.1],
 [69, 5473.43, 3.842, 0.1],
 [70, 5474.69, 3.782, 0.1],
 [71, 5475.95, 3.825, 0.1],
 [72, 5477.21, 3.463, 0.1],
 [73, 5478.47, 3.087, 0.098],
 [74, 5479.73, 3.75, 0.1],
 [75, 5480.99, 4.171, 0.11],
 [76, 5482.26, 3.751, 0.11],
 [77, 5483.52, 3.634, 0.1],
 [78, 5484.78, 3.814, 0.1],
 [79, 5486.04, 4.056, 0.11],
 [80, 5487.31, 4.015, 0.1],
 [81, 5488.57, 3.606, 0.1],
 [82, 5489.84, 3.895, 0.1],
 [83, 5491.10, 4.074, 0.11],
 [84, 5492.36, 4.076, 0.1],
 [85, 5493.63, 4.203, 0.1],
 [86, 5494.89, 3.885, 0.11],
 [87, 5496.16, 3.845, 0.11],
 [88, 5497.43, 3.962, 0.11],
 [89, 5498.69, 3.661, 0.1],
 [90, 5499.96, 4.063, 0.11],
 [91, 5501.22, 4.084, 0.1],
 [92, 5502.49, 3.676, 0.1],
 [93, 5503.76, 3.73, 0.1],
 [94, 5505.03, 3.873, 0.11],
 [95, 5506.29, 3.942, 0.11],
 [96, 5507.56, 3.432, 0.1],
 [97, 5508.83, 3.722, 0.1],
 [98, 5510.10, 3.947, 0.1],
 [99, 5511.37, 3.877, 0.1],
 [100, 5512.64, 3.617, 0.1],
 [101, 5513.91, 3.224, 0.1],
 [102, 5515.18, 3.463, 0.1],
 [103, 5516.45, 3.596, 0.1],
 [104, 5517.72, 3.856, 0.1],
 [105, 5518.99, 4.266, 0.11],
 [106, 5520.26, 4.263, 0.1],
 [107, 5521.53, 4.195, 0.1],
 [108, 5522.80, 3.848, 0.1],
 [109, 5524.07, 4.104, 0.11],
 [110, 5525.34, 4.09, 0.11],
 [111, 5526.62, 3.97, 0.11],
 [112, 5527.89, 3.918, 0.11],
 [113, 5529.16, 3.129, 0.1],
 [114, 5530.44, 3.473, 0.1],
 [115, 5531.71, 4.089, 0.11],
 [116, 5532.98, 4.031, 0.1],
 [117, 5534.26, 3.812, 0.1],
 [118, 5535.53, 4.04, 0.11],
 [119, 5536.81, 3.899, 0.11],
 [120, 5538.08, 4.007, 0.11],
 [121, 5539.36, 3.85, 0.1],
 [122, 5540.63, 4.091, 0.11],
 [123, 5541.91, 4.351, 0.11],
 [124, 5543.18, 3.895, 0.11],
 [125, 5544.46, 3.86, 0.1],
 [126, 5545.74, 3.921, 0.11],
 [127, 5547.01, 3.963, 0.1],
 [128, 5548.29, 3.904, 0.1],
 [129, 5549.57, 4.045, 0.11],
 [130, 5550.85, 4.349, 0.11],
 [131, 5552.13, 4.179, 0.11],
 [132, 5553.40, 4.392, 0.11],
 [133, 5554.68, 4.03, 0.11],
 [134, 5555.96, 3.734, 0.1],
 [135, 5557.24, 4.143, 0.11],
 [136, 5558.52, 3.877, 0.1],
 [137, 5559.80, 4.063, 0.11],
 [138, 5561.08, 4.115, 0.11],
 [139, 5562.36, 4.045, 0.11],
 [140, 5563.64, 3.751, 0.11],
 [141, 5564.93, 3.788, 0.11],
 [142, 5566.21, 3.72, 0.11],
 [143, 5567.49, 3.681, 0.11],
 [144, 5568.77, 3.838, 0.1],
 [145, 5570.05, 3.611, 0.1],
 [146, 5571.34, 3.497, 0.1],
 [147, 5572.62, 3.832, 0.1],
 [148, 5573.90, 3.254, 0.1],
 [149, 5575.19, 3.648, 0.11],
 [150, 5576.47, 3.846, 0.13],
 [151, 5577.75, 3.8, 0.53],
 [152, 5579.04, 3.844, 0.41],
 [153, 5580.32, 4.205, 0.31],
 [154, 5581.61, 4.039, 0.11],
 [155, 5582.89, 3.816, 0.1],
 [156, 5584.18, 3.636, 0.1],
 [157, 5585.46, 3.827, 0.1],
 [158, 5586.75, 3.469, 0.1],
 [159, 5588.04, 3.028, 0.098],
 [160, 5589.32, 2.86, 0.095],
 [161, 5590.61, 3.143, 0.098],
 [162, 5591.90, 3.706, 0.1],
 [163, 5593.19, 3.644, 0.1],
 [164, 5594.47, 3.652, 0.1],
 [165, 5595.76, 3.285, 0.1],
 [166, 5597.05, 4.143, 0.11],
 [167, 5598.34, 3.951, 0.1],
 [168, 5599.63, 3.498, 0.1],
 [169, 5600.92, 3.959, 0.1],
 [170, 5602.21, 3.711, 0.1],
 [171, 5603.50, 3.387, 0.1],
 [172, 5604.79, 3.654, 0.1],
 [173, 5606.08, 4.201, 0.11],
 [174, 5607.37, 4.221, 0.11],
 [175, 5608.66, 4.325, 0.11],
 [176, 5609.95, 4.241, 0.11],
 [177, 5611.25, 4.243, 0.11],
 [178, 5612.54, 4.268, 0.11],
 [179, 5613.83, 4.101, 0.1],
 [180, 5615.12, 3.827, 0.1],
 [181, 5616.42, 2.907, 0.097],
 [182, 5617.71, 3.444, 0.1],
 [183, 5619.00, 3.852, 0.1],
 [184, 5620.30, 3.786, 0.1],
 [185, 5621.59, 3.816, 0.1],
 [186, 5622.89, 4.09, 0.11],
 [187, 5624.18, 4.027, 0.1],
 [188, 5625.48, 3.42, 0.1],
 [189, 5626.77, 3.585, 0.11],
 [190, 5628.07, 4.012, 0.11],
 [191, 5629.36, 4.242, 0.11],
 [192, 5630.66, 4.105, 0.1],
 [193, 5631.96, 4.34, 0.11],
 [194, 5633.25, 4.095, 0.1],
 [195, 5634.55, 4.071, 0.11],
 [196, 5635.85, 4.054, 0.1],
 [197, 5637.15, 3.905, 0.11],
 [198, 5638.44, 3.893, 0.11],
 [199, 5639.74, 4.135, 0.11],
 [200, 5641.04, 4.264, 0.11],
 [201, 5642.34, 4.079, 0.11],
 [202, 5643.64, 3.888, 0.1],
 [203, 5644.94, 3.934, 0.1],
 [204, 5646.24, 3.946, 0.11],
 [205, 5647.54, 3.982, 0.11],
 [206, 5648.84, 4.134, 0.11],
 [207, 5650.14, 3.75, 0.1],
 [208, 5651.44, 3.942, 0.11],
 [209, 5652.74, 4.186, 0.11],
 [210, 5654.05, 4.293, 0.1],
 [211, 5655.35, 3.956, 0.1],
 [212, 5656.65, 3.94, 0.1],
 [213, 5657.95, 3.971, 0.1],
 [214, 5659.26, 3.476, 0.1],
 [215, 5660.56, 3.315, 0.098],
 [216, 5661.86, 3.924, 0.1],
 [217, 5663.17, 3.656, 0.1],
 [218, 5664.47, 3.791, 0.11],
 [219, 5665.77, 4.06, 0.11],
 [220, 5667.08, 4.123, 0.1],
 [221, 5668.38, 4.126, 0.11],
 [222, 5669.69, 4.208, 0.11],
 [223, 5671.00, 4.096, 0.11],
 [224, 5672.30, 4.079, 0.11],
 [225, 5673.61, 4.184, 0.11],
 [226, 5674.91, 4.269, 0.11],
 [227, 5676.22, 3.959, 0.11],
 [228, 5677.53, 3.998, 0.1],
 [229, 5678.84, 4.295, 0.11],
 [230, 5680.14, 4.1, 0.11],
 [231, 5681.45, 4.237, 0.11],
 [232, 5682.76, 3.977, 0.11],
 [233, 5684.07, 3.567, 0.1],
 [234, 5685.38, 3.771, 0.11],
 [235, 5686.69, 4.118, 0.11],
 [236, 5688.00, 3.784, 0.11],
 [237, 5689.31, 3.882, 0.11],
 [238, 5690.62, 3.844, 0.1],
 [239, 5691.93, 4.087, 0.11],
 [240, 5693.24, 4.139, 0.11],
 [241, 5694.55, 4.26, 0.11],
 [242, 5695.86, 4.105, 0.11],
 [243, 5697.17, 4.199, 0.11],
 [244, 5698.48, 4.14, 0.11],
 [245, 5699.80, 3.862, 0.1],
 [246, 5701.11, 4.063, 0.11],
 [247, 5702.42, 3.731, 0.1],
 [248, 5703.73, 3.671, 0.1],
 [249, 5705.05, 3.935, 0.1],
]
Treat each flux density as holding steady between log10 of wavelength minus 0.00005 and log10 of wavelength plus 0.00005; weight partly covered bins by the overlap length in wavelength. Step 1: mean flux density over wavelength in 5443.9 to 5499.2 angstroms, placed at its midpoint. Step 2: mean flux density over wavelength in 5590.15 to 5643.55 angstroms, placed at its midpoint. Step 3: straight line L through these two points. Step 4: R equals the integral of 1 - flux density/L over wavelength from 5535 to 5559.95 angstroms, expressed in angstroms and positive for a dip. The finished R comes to -1.26 angstroms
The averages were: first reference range 3.78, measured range 4.03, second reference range 3.89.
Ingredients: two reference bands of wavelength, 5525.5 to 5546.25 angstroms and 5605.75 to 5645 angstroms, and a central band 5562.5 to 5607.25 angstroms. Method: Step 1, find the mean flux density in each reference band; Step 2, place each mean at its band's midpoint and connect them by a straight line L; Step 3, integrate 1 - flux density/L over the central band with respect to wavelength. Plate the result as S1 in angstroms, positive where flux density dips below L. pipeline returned 2.9 angstroms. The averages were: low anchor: 3.9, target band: 3.68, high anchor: 3.98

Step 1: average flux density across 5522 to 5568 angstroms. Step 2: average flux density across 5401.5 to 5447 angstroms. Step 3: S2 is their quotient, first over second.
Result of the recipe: 1.10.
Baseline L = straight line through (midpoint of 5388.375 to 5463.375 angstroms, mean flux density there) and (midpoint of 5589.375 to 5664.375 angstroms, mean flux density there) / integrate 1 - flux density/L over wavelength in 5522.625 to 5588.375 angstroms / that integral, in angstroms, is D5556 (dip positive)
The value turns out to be -1.74 angstroms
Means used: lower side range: 3.59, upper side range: 3.88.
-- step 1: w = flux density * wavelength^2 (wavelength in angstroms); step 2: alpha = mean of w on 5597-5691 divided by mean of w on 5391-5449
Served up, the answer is 1.2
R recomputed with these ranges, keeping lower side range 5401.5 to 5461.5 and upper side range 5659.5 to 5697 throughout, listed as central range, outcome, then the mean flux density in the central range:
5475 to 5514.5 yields -1.12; 3.81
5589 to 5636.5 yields 0.61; 3.84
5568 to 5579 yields 0.44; 3.68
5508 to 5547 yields -1.31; 3.88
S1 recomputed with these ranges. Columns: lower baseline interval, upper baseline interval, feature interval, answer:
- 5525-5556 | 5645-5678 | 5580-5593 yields 1.34 angstroms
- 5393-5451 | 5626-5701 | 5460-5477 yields -0.91 angstroms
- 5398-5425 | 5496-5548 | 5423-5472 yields -1.10 angstroms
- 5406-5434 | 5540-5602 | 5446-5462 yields -0.12 angstroms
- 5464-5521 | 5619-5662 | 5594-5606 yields 0.62 angstroms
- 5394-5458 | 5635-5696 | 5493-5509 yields -0.71 angstroms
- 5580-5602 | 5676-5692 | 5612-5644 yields -1.38 angstroms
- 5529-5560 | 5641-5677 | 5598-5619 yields 0.57 angstroms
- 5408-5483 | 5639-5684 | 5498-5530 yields -0.30 angstroms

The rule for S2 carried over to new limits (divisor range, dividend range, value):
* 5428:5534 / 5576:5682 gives 1.03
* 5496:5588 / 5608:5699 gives 1.03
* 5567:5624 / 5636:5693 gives 1.06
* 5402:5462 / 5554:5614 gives 1.05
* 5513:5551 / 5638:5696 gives 1.02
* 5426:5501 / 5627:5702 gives 1.07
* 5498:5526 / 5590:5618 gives 0.99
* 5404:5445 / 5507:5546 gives 1.08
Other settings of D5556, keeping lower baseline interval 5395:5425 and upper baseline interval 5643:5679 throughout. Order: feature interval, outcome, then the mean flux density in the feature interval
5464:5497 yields -2.01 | 3.84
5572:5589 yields 0.55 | 3.7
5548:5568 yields -1.15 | 3.99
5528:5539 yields -0.26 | 3.82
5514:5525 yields -0.65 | 3.92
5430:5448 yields -0.30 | 3.6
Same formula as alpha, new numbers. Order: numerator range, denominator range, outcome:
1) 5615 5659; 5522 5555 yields 1.03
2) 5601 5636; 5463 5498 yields 1.07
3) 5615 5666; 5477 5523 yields 1.07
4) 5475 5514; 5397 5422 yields 1.14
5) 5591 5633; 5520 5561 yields 0.99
